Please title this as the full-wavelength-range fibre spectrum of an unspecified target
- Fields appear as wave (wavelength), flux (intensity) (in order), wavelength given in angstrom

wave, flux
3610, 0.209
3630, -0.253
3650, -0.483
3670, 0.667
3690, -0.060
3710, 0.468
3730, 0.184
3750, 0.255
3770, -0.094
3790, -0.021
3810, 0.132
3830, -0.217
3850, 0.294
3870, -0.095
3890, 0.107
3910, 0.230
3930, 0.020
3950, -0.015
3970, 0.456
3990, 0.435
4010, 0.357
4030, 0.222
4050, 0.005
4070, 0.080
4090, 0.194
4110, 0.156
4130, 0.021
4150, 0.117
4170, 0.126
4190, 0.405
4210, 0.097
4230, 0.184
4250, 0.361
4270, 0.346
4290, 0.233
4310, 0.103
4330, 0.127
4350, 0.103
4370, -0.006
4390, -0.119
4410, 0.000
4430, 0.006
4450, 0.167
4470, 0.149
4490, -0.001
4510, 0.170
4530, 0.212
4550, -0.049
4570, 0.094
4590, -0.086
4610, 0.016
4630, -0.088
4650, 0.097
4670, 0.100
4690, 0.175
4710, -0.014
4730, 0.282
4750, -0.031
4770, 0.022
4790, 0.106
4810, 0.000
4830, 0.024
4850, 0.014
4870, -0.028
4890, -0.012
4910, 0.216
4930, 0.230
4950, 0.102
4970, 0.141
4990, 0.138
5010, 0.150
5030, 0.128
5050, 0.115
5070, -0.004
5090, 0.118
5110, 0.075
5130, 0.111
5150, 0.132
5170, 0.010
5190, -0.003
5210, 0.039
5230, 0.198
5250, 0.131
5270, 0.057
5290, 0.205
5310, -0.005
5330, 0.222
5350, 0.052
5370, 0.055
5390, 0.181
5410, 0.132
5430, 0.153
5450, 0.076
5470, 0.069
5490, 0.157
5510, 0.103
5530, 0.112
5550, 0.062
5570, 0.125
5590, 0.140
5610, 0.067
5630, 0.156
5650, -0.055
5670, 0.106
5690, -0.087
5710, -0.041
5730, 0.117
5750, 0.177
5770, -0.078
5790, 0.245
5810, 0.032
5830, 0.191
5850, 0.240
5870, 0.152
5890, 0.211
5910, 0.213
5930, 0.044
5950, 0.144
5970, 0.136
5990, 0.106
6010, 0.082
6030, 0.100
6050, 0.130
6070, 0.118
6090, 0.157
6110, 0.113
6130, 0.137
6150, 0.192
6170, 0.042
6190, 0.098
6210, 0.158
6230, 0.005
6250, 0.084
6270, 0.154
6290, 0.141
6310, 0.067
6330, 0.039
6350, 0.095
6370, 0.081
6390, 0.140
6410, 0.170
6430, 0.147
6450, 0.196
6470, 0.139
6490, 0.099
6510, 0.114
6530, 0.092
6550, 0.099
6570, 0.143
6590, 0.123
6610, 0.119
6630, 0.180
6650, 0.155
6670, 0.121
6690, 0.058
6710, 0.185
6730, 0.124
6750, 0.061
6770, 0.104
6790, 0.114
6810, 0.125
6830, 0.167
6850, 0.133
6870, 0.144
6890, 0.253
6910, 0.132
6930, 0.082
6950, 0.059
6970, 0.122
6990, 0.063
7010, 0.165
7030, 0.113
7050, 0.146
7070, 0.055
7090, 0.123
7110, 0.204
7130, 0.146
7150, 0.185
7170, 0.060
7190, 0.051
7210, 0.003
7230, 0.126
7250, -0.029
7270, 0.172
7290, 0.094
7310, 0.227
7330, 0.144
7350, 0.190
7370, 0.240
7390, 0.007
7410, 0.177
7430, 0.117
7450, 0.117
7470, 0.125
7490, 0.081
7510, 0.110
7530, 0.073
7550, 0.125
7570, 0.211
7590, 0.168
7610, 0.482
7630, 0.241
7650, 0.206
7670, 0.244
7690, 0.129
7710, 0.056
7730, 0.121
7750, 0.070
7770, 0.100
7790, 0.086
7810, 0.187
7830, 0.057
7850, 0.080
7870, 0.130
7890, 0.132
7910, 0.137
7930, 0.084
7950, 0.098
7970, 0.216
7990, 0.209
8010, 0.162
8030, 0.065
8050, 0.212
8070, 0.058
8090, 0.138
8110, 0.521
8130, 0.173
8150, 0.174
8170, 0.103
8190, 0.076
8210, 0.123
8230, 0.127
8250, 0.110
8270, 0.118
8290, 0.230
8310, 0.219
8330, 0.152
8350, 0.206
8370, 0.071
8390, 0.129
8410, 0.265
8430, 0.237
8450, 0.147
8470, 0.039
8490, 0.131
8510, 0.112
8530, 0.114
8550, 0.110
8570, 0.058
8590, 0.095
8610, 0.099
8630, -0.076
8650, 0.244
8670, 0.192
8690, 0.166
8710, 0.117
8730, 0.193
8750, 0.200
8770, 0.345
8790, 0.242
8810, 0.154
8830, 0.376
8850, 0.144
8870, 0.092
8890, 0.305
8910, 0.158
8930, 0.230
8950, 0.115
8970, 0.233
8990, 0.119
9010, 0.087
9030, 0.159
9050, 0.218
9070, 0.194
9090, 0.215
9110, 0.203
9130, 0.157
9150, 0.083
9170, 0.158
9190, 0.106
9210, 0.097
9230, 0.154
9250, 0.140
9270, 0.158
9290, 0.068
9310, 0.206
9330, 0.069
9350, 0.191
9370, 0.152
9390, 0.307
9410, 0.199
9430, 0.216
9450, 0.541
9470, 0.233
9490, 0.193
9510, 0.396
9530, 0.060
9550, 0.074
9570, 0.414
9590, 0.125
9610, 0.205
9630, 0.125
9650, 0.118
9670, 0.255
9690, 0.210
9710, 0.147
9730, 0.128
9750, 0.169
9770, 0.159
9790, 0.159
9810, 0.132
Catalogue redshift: 1.18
